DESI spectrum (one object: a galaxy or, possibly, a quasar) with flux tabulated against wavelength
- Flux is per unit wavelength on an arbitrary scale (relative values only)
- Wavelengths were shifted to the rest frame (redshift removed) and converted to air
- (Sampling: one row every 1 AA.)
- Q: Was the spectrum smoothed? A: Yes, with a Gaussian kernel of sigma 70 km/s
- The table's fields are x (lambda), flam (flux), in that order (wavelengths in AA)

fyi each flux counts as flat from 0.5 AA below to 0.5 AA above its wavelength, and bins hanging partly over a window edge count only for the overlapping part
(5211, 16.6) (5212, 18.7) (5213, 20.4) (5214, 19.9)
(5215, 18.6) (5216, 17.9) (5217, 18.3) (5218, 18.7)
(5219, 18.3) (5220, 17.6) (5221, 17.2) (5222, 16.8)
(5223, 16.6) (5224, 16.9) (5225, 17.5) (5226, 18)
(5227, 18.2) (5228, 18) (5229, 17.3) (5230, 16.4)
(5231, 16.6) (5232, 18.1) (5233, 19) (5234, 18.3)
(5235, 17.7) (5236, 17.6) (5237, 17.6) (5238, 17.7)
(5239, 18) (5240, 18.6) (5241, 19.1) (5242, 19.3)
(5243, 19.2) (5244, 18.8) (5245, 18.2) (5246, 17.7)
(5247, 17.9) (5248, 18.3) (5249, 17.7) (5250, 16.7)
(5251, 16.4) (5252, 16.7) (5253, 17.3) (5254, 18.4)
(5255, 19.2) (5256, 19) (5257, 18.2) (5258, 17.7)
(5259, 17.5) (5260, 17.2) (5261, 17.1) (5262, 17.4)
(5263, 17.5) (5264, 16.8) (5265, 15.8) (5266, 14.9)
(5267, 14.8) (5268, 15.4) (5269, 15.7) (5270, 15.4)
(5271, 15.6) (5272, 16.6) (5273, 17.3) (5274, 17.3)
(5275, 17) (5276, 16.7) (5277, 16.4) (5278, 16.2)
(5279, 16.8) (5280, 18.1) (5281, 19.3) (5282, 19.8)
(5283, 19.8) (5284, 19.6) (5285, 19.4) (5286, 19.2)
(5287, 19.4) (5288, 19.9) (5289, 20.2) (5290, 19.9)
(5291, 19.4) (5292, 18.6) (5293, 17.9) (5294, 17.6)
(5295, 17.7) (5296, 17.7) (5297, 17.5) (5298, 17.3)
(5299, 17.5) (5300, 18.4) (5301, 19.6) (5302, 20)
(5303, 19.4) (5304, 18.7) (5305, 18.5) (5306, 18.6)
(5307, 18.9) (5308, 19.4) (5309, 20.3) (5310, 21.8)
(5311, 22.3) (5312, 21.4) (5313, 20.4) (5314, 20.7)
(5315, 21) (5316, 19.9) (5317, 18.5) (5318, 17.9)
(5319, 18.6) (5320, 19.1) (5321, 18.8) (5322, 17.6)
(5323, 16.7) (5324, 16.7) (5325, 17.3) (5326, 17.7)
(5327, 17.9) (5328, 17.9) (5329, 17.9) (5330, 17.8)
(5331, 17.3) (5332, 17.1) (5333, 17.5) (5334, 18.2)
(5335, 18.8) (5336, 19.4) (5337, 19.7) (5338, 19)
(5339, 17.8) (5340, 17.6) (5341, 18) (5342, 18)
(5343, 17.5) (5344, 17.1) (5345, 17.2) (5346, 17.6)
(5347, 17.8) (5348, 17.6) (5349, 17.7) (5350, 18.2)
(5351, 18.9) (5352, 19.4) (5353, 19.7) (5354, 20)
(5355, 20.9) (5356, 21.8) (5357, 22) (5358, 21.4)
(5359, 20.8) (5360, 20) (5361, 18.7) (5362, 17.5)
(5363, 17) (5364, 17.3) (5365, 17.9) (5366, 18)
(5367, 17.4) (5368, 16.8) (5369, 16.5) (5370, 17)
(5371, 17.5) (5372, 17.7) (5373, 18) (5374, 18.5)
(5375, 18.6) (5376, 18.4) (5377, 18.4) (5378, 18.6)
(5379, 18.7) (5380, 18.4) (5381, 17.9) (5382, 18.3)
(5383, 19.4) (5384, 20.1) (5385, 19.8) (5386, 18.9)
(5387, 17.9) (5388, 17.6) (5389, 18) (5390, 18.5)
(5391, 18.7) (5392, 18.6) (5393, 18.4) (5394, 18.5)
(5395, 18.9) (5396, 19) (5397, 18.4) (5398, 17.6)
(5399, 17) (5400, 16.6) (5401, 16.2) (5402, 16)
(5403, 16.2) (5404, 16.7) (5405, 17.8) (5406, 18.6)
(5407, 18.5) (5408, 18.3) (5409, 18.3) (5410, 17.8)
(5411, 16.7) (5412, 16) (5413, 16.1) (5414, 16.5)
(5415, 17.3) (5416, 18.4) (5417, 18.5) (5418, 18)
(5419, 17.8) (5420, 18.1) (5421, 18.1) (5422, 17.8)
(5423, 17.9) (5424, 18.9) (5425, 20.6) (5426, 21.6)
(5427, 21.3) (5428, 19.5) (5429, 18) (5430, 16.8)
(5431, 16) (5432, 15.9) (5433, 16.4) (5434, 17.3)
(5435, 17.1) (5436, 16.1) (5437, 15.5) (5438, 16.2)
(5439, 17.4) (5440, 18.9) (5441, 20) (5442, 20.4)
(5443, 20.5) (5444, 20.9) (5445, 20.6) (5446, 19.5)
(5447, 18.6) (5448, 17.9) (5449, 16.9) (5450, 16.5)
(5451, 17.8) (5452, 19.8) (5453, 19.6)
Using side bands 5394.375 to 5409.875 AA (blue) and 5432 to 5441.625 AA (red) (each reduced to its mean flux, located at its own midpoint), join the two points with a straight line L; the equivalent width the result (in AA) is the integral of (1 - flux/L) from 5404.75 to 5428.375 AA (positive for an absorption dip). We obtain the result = -1.1 AA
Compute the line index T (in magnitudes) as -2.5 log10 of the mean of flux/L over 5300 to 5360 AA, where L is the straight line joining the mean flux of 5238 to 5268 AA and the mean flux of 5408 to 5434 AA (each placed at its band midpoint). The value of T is -0.07 mag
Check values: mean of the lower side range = 17.6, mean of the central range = 18.9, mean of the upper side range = 17.9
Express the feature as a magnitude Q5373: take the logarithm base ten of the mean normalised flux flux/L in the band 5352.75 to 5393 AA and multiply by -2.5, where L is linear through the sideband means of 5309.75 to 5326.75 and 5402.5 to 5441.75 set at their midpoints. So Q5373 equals -0.01 mag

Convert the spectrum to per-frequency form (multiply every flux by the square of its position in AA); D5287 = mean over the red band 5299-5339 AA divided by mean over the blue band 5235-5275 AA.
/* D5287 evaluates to 1.11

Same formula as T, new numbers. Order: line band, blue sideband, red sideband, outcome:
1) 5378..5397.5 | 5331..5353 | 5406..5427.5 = -0.026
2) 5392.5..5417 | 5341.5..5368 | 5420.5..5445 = 0.058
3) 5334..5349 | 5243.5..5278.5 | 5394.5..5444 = -0.037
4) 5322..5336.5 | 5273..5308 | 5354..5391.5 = 0.050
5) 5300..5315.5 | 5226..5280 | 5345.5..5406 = -0.126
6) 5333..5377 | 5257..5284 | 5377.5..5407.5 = -0.042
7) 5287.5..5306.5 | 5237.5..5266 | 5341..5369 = -0.030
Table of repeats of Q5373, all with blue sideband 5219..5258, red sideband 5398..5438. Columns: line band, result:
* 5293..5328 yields -0.065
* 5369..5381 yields -0.027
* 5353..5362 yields -0.160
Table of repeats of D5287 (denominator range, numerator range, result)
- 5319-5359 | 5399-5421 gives 0.97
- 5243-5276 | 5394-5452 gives 1.11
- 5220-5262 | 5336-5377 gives 1.08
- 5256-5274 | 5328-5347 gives 1.11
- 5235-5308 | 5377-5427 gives 1.06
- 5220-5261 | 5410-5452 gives 1.09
